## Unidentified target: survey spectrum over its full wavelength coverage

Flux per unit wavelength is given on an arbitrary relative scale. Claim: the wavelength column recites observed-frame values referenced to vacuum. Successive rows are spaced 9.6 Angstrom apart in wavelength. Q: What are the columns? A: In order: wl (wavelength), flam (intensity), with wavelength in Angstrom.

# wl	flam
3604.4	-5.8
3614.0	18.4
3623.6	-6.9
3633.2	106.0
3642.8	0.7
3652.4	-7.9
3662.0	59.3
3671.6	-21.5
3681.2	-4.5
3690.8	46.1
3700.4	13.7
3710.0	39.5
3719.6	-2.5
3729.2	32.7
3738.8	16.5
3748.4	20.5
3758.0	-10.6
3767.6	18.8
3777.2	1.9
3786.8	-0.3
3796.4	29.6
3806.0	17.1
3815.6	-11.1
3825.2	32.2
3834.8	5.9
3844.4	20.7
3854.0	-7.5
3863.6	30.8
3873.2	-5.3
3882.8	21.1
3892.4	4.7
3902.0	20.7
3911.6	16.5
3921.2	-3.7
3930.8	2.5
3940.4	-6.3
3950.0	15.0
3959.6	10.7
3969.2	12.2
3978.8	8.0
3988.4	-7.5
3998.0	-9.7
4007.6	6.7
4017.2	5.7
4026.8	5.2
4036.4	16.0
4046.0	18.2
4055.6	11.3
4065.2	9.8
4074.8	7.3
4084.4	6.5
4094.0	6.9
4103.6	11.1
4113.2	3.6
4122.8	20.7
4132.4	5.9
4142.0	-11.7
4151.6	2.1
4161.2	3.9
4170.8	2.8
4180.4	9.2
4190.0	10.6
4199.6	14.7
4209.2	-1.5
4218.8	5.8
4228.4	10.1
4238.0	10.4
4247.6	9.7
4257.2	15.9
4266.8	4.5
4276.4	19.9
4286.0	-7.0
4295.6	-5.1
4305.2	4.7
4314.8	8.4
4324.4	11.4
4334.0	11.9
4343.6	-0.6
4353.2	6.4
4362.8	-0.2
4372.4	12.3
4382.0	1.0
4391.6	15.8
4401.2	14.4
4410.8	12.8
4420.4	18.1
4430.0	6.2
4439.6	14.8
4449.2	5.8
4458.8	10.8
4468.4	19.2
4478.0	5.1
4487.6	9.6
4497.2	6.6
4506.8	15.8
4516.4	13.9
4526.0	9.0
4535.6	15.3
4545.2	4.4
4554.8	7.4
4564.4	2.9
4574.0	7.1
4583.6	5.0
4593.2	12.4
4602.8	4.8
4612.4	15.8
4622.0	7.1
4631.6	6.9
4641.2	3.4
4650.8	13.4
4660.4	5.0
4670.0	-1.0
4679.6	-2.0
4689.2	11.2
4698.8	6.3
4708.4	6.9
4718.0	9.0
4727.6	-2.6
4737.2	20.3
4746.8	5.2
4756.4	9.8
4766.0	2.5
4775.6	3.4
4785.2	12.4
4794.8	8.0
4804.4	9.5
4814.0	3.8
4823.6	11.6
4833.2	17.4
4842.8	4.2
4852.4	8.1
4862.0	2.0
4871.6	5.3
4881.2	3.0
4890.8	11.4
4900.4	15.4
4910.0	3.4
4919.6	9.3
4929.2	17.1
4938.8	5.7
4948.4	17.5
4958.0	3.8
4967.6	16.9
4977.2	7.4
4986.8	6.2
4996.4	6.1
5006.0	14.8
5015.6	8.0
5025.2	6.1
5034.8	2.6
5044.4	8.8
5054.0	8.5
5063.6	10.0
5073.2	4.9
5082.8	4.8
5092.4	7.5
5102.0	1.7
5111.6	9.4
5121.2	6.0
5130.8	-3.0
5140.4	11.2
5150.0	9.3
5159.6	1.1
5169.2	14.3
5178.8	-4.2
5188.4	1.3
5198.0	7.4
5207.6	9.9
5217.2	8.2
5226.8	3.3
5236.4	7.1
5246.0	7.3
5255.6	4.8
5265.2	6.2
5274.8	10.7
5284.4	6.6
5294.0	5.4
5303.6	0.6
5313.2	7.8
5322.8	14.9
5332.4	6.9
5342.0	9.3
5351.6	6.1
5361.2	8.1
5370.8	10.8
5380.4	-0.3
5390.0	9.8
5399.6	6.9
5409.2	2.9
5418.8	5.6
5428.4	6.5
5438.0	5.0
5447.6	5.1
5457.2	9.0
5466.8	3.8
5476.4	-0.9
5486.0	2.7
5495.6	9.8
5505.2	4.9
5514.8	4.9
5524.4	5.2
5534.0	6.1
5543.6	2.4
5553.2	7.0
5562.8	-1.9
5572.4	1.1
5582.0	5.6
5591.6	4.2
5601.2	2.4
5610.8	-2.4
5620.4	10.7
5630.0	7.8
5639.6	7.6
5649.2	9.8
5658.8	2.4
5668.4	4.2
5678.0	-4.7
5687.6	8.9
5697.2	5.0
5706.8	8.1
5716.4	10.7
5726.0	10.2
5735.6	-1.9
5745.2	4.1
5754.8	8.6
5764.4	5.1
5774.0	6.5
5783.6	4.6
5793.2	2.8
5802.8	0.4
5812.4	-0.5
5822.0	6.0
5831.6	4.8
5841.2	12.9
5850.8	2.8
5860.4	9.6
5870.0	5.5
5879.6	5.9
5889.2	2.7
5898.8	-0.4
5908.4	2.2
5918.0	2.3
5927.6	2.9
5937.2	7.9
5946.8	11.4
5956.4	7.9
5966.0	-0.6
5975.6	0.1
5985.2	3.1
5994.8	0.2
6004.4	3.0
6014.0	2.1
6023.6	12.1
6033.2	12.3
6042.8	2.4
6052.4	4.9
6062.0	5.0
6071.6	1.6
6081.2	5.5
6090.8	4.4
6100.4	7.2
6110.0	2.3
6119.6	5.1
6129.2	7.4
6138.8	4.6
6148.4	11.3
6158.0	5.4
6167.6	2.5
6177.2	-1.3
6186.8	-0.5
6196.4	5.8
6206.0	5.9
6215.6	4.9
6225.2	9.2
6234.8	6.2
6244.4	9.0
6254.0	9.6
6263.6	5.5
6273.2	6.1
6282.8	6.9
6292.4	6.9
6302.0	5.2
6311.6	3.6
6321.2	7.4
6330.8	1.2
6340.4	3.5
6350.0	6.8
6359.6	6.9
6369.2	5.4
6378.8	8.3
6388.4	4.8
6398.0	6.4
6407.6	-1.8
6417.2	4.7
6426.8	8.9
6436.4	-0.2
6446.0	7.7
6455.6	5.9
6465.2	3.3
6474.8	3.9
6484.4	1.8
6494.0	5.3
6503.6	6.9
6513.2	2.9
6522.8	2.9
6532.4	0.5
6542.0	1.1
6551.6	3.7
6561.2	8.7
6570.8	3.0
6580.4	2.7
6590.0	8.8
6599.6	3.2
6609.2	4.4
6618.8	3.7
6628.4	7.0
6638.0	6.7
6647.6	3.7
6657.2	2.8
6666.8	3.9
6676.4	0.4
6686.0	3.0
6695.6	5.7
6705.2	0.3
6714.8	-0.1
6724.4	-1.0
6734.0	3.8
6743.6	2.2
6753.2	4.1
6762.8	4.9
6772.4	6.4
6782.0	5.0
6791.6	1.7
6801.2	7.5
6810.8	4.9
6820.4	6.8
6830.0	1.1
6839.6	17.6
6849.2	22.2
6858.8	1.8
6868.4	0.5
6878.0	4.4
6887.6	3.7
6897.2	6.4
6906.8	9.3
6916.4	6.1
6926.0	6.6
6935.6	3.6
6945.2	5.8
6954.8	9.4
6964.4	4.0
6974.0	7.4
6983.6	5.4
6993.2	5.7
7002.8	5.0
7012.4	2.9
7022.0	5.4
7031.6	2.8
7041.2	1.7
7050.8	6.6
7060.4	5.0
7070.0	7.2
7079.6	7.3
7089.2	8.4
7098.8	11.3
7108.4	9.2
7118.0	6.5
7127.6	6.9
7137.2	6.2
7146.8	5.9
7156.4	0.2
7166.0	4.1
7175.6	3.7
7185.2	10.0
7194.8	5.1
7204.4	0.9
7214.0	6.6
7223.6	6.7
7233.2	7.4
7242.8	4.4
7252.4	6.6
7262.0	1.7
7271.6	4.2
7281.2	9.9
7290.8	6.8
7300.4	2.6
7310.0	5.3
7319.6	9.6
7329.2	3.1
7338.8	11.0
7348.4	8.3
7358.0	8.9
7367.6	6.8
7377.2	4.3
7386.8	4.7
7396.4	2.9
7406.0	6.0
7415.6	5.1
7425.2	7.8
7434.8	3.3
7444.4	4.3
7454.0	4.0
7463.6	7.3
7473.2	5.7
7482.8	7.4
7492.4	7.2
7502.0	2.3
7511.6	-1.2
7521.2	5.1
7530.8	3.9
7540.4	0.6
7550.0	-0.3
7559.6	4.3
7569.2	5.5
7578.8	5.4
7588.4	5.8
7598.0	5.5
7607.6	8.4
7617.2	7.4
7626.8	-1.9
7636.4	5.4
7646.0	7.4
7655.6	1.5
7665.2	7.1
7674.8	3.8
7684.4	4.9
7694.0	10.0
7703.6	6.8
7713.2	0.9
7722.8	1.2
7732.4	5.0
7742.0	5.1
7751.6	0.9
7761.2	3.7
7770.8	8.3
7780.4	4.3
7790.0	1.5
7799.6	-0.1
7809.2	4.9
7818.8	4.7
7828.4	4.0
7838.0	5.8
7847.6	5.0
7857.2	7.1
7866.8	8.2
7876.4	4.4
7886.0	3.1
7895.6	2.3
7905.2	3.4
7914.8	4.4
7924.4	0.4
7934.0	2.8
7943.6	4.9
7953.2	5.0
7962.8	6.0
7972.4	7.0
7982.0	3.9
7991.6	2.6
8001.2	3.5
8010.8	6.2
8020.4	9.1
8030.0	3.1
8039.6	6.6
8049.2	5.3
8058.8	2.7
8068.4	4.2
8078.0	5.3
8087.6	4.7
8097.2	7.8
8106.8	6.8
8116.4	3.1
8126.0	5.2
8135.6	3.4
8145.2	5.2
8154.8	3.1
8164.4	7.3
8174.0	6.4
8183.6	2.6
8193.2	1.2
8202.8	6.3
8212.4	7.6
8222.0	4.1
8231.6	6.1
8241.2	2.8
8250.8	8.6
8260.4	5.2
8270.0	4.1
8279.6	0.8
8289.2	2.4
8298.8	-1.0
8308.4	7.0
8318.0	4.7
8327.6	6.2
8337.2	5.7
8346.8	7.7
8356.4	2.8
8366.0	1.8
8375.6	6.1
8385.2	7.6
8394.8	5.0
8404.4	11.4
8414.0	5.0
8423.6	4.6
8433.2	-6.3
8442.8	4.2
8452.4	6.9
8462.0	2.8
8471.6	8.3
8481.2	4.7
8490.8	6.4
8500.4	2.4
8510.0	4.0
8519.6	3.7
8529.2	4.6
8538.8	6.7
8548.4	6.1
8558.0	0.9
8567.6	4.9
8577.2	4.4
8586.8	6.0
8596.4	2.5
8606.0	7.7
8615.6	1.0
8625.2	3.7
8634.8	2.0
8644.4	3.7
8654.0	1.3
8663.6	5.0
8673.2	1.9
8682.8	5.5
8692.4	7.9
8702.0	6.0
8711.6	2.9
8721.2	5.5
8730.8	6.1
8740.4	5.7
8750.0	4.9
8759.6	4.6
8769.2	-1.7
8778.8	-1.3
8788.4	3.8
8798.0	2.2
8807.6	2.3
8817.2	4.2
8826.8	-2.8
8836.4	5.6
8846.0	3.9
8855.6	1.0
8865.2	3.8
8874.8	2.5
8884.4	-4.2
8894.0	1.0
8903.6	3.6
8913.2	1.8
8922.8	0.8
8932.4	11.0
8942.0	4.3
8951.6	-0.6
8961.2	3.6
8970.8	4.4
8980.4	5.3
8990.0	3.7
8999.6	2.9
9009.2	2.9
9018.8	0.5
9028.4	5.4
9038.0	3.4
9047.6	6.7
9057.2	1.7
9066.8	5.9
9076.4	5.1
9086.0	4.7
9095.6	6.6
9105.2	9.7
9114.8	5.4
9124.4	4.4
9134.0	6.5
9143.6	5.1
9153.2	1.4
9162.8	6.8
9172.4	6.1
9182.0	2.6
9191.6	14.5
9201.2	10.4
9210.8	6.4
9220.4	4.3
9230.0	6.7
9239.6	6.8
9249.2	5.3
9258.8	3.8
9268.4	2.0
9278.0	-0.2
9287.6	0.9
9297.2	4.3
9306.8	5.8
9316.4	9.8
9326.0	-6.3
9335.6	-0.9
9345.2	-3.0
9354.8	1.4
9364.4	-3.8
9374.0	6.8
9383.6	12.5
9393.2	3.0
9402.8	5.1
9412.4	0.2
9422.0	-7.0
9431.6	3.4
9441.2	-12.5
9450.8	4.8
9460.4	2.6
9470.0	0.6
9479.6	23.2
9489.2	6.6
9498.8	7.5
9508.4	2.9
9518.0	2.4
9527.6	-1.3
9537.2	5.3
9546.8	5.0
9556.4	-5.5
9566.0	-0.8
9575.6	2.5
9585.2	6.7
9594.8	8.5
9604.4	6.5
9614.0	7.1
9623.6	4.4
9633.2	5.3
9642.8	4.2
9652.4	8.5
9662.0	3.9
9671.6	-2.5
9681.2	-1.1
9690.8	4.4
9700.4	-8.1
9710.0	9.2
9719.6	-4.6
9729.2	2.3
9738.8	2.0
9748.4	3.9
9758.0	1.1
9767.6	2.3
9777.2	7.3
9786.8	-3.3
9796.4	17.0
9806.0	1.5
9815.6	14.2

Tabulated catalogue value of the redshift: 0.836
